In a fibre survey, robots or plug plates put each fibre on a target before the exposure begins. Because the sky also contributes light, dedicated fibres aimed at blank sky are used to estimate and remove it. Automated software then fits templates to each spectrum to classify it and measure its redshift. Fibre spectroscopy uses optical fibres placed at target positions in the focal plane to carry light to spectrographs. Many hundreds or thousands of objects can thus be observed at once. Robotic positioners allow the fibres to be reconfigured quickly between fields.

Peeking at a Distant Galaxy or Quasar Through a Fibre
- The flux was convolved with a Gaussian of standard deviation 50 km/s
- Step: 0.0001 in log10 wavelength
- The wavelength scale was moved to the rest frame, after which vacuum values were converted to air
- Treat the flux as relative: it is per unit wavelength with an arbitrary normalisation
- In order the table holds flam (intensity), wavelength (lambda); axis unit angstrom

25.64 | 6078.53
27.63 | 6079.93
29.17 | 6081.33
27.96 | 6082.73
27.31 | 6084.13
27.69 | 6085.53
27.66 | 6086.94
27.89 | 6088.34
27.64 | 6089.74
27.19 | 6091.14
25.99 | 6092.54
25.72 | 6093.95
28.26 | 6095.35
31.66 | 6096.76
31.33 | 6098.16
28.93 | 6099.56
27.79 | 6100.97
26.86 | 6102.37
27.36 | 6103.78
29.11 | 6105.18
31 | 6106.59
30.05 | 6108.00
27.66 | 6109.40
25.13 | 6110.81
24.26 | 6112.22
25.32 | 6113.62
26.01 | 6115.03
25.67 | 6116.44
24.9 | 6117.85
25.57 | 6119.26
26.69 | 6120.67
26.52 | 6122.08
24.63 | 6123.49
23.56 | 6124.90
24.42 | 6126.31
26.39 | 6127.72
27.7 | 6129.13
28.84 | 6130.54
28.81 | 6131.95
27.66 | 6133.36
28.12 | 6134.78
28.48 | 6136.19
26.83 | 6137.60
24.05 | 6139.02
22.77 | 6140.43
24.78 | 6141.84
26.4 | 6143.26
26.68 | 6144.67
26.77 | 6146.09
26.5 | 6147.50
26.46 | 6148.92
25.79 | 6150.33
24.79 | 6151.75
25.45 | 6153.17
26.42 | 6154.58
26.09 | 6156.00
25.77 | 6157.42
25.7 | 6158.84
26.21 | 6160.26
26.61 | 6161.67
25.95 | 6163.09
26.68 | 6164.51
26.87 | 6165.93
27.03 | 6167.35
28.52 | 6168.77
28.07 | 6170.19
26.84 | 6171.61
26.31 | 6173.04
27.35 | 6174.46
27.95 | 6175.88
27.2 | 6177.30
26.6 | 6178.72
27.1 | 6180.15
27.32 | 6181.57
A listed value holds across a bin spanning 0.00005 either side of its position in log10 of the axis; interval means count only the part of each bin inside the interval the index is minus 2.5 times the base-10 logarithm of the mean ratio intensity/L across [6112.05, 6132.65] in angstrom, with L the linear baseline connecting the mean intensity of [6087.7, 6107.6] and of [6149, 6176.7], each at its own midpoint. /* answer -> 0.07 mag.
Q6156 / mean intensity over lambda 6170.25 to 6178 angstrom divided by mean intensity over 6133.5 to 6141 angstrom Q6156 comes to 1.04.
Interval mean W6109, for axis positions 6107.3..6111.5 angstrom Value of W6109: 27.6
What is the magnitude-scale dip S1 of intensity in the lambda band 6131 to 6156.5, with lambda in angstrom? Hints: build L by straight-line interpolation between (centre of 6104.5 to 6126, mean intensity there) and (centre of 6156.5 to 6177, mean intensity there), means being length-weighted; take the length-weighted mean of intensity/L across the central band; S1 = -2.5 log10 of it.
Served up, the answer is 0.01 mag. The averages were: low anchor 26.4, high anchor 26.8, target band 26.3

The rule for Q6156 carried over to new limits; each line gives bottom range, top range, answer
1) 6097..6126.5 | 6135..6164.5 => 0.97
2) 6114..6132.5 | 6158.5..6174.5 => 1.03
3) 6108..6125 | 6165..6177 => 1.06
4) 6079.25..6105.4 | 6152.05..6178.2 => 0.95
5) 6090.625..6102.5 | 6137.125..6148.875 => 0.91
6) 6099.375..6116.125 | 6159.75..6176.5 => 0.99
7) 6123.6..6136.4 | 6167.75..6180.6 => 1.01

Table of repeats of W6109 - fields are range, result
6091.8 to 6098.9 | 28.6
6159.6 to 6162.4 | 26.5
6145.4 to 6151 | 26.4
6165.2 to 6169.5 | 27.5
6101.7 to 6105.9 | 27.8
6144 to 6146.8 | 26.7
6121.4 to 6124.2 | 25.6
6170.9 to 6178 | 27.1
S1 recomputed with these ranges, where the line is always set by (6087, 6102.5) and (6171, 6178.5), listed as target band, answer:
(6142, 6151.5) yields 0.05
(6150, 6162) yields 0.06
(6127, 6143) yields 0.03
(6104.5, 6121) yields 0.05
